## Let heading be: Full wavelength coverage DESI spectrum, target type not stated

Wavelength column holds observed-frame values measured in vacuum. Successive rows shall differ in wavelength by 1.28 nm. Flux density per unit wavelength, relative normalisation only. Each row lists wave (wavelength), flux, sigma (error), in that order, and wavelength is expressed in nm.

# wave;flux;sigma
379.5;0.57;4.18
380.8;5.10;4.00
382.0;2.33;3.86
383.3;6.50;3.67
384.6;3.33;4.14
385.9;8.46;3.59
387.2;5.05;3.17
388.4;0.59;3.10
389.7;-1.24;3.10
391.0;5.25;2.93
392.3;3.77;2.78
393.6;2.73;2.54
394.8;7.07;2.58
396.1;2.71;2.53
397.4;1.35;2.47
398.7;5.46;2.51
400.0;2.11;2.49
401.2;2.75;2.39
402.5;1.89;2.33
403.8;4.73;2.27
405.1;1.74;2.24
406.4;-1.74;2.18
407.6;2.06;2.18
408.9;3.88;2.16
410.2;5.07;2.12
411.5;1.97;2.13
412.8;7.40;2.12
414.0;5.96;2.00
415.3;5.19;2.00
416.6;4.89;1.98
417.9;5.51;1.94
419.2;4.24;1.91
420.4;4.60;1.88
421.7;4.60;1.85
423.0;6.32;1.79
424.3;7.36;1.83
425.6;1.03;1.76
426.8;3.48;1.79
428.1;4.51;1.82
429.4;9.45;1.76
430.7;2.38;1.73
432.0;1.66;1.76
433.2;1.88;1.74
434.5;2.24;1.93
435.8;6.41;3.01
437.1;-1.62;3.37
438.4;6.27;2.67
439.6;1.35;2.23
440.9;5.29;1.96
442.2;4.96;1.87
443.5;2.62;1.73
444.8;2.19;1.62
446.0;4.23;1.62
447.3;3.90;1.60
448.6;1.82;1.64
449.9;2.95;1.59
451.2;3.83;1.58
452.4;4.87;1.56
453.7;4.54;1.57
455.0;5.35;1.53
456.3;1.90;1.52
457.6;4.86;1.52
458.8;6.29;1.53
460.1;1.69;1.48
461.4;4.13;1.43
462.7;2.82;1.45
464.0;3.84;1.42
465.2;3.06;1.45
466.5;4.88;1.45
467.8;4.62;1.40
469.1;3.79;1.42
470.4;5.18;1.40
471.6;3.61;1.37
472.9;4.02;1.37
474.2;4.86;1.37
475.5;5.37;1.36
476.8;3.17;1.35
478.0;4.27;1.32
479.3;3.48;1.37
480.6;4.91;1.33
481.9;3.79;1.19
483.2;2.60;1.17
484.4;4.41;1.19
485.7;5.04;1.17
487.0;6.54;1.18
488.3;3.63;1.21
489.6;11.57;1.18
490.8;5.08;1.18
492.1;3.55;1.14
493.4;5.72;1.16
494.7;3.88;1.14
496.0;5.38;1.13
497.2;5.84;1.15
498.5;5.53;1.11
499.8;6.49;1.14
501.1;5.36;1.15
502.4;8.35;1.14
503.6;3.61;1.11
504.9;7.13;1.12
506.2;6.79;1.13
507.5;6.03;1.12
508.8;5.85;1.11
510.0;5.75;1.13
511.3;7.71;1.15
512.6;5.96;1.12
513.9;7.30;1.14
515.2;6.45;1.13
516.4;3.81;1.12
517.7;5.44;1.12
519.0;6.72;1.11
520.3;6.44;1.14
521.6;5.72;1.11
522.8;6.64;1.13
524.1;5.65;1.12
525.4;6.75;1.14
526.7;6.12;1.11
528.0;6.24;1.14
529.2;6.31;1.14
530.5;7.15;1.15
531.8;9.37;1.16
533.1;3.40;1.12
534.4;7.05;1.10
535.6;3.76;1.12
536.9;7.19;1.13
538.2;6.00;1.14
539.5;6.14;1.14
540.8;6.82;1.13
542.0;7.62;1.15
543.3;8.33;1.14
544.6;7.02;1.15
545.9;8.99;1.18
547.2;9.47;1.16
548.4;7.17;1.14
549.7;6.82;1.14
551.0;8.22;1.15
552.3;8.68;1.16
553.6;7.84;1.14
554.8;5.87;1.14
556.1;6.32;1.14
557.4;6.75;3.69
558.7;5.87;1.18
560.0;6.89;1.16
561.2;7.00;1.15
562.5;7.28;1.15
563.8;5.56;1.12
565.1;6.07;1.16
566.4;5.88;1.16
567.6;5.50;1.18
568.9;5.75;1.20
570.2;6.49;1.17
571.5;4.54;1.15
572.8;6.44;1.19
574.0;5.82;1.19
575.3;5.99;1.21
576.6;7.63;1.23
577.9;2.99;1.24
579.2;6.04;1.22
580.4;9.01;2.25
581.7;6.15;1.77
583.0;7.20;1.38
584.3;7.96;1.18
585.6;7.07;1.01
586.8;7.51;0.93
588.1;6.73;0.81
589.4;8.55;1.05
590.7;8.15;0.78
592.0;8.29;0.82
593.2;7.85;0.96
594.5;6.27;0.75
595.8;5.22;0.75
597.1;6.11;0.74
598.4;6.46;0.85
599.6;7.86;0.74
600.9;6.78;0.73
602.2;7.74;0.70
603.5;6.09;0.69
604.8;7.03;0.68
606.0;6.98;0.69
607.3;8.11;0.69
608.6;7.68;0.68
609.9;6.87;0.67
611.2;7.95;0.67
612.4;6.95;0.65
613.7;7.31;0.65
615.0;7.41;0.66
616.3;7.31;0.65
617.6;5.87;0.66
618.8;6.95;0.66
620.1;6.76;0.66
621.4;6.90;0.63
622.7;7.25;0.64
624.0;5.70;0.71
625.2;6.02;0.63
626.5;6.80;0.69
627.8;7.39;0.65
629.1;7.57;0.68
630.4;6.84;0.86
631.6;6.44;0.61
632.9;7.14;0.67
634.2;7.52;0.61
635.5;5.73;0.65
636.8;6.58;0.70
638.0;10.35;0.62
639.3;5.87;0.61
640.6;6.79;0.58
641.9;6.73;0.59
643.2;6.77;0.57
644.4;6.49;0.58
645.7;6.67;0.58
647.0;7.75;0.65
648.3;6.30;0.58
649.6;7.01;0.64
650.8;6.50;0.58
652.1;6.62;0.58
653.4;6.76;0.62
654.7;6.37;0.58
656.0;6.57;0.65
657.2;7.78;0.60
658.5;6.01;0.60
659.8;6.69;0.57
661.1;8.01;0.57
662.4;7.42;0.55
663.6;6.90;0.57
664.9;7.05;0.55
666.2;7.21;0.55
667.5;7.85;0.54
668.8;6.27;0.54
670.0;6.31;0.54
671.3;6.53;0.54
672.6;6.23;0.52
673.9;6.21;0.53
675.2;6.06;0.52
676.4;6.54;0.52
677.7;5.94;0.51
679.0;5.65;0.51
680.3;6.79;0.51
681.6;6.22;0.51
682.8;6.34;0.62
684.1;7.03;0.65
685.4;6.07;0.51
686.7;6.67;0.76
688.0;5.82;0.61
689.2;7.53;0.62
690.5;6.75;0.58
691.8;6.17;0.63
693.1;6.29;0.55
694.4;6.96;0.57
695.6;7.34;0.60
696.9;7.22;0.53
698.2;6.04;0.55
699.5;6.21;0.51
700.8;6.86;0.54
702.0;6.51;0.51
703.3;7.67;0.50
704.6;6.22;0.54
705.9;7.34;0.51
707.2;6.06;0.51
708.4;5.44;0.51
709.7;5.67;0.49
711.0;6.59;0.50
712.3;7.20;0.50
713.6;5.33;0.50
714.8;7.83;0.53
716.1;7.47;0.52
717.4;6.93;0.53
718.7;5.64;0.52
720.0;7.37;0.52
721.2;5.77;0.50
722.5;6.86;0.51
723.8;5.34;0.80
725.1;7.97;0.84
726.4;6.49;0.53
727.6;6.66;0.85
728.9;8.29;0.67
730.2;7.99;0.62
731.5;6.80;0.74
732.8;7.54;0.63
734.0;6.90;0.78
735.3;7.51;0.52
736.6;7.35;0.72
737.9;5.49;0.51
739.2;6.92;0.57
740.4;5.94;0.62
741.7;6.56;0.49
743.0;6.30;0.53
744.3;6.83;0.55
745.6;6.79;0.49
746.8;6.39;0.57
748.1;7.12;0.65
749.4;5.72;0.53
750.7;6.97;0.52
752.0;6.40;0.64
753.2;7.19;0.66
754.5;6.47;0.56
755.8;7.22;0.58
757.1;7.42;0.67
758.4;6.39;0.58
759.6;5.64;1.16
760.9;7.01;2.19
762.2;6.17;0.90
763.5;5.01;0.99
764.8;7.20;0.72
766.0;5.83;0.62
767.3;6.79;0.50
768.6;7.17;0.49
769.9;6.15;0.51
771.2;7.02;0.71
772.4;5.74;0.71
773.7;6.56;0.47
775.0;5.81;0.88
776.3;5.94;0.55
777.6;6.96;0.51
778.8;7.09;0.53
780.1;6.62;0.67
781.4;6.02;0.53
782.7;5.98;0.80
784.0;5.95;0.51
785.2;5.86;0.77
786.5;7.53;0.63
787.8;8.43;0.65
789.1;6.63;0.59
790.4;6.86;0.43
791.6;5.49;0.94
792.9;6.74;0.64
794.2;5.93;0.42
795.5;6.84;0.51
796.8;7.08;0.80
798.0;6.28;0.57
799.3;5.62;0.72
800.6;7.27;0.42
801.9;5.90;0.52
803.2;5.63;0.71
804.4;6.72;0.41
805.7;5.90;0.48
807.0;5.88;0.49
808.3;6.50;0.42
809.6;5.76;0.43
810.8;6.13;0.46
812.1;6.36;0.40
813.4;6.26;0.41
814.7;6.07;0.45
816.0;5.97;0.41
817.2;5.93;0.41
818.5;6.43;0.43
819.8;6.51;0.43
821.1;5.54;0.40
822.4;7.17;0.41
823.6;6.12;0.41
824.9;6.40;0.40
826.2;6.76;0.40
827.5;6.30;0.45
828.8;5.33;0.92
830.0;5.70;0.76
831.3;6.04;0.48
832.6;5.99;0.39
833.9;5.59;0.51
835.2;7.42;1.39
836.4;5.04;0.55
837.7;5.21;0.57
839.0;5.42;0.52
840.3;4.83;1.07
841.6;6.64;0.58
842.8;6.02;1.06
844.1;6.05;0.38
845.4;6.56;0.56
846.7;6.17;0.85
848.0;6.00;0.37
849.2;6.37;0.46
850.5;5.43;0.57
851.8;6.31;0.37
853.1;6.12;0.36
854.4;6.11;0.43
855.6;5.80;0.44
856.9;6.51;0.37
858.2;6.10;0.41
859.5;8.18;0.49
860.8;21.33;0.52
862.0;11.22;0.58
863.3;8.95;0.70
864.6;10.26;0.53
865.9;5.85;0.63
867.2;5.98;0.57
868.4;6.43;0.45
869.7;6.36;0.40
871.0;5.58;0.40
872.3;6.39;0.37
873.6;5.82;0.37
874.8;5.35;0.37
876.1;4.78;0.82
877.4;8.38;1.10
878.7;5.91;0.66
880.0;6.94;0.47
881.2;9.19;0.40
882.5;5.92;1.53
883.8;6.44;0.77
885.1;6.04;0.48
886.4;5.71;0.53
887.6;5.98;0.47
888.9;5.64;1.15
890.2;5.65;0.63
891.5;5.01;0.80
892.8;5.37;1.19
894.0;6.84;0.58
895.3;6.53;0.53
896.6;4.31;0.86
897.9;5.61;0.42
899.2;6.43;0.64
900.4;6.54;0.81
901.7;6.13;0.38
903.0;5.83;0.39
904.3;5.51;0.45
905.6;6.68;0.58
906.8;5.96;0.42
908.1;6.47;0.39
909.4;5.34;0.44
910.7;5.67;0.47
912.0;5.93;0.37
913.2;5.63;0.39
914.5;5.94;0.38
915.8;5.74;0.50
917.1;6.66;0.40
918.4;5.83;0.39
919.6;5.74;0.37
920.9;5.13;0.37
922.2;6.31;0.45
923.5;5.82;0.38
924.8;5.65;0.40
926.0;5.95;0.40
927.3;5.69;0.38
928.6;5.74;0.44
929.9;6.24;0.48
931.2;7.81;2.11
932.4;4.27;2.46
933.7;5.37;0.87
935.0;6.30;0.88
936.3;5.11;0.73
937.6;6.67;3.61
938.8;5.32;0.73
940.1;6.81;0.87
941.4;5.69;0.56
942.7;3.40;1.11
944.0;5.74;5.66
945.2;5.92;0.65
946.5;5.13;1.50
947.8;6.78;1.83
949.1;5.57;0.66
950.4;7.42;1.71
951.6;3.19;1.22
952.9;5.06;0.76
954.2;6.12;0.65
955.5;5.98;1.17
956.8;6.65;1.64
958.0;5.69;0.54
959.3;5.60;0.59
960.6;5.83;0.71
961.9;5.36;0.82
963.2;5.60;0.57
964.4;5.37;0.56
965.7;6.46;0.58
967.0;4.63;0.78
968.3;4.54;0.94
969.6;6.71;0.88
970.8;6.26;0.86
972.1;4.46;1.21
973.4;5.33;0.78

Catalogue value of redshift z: 0.312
